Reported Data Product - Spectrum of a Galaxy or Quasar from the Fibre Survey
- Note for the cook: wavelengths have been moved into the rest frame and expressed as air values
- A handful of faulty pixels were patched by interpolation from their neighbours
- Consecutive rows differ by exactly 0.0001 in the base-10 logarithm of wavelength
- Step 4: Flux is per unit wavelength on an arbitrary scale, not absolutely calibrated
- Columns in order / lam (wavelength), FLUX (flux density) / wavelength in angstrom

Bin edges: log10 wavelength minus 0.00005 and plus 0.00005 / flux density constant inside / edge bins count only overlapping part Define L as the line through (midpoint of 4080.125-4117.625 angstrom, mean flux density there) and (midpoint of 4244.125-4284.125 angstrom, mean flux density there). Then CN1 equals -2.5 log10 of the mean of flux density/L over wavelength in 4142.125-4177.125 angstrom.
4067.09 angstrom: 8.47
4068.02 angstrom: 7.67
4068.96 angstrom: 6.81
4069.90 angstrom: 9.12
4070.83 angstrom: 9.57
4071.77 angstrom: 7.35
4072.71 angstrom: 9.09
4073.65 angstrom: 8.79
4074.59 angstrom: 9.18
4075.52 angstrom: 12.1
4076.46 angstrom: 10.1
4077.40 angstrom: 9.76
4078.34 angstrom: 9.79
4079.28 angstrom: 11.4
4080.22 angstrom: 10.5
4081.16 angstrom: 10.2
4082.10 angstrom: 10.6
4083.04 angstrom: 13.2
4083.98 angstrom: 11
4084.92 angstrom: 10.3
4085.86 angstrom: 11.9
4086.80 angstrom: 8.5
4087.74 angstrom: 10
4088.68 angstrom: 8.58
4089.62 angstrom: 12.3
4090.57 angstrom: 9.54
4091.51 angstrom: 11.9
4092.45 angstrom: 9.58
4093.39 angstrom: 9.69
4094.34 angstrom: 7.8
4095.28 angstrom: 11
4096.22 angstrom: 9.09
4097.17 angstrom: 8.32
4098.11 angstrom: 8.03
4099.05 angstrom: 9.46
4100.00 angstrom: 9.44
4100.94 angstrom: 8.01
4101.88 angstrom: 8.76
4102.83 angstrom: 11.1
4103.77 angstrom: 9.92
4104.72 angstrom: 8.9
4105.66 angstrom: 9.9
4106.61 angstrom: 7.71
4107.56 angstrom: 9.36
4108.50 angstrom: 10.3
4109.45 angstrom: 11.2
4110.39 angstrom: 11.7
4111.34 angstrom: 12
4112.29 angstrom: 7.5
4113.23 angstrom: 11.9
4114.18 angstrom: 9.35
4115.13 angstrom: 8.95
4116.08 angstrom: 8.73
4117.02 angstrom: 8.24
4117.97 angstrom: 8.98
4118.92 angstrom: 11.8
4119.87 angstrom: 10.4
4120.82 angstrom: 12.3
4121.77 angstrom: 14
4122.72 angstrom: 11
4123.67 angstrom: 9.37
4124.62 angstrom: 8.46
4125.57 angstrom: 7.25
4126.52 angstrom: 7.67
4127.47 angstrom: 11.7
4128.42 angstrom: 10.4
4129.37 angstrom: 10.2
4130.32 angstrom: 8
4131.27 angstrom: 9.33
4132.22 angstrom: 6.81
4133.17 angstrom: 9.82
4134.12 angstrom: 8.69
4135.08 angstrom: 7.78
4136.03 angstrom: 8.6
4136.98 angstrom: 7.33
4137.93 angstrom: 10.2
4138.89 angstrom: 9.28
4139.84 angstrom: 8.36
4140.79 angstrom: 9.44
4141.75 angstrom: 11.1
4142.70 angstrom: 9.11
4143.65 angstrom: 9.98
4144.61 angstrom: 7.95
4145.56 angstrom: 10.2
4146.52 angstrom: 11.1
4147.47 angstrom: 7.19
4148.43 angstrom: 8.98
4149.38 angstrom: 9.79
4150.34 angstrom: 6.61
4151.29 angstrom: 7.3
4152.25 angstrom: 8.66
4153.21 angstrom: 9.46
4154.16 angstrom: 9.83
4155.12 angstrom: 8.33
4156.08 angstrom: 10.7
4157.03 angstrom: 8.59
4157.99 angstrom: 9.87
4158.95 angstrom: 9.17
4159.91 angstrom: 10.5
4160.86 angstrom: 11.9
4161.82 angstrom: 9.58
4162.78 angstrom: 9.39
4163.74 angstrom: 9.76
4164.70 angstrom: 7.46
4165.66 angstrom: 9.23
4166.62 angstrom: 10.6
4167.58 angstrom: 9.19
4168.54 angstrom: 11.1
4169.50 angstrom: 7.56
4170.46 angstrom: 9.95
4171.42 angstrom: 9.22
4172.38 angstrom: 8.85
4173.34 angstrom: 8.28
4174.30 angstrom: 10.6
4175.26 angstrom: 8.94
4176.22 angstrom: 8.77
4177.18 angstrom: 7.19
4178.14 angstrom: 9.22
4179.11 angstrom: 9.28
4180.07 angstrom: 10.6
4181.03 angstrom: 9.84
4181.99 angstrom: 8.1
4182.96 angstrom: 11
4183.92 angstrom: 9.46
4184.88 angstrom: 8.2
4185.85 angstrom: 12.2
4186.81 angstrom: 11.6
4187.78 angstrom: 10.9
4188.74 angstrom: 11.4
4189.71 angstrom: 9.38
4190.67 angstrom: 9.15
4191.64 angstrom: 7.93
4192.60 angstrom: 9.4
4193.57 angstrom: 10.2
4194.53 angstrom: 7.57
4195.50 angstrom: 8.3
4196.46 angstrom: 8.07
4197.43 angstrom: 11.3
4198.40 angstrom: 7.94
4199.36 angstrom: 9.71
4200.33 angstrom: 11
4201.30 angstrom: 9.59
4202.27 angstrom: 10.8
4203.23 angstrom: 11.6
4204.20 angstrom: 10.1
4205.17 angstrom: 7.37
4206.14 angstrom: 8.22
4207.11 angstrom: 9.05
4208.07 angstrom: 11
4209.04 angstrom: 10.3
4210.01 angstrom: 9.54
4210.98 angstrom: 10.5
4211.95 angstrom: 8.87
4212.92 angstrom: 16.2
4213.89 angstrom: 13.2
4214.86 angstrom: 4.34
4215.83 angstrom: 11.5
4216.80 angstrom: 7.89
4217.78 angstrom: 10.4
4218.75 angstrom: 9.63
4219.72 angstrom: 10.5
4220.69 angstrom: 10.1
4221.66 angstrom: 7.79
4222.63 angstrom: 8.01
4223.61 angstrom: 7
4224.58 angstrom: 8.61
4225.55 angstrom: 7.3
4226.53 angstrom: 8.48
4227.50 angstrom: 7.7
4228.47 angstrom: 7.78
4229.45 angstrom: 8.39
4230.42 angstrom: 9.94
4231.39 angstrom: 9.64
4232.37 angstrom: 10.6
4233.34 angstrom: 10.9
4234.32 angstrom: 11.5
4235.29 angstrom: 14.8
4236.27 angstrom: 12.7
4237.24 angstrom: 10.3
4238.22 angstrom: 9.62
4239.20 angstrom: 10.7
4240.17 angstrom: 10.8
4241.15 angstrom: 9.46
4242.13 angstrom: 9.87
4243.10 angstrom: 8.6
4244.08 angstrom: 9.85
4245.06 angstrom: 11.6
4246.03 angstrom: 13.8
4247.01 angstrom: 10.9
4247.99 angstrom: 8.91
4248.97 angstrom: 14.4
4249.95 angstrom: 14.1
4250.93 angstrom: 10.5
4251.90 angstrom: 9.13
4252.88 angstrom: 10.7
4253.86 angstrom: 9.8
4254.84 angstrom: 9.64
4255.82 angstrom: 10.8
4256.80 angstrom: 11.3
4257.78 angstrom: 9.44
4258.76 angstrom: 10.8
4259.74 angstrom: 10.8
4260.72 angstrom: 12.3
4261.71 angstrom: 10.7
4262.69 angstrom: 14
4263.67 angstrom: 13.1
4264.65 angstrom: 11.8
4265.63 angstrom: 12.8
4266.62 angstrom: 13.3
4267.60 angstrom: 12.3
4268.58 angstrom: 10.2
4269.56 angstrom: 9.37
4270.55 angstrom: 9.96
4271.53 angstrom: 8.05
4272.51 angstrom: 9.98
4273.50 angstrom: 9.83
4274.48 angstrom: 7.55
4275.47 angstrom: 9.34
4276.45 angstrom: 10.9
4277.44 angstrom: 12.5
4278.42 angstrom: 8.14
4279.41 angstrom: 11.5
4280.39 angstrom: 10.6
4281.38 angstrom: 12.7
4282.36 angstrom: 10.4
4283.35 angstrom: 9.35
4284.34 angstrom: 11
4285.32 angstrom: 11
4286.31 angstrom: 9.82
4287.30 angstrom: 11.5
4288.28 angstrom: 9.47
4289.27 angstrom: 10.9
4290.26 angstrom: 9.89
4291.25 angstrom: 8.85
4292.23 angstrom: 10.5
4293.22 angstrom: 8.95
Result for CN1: 0.11 mag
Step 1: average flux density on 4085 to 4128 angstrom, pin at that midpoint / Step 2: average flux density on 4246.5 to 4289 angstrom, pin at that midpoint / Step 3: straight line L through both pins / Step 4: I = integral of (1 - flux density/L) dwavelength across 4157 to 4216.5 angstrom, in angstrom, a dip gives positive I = 3.7 angstrom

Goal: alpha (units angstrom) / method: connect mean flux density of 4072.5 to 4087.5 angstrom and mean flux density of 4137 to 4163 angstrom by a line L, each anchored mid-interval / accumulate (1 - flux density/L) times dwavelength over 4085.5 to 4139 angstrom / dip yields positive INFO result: 1.62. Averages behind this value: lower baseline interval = 10.4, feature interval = 9.61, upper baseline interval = 9.32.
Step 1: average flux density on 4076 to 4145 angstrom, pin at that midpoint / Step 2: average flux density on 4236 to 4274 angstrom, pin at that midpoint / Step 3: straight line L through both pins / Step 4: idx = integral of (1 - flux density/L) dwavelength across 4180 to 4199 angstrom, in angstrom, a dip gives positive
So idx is 1.4 angstrom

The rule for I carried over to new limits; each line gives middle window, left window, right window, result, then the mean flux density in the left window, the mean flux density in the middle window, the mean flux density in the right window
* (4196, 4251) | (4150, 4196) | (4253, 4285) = 0.3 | 9.39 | 10.1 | 10.8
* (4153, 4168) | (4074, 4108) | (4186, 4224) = 0.3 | 9.91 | 9.6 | 9.7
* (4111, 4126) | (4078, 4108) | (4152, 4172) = -0.4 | 9.87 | 10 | 9.53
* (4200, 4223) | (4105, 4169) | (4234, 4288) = 1.0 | 9.5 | 9.9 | 10.9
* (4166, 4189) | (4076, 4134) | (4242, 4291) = 1.4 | 9.88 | 9.65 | 10.8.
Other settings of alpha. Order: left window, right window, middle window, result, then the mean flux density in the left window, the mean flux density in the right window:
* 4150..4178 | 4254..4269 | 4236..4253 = 0.4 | 9.21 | 11.5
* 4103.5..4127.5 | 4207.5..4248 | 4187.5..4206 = 0.8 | 9.91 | 10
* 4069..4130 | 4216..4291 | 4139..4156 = 1.6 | 9.88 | 10.4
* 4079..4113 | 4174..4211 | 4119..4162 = 1.8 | 9.97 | 9.61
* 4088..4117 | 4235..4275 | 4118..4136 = 0.3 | 9.65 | 10.9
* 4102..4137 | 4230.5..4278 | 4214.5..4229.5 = 3.0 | 9.66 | 10.9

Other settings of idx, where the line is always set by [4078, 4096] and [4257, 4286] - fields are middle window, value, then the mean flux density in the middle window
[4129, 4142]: 2.0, 8.88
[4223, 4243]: 1.8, 9.77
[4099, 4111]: 0.8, 9.71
